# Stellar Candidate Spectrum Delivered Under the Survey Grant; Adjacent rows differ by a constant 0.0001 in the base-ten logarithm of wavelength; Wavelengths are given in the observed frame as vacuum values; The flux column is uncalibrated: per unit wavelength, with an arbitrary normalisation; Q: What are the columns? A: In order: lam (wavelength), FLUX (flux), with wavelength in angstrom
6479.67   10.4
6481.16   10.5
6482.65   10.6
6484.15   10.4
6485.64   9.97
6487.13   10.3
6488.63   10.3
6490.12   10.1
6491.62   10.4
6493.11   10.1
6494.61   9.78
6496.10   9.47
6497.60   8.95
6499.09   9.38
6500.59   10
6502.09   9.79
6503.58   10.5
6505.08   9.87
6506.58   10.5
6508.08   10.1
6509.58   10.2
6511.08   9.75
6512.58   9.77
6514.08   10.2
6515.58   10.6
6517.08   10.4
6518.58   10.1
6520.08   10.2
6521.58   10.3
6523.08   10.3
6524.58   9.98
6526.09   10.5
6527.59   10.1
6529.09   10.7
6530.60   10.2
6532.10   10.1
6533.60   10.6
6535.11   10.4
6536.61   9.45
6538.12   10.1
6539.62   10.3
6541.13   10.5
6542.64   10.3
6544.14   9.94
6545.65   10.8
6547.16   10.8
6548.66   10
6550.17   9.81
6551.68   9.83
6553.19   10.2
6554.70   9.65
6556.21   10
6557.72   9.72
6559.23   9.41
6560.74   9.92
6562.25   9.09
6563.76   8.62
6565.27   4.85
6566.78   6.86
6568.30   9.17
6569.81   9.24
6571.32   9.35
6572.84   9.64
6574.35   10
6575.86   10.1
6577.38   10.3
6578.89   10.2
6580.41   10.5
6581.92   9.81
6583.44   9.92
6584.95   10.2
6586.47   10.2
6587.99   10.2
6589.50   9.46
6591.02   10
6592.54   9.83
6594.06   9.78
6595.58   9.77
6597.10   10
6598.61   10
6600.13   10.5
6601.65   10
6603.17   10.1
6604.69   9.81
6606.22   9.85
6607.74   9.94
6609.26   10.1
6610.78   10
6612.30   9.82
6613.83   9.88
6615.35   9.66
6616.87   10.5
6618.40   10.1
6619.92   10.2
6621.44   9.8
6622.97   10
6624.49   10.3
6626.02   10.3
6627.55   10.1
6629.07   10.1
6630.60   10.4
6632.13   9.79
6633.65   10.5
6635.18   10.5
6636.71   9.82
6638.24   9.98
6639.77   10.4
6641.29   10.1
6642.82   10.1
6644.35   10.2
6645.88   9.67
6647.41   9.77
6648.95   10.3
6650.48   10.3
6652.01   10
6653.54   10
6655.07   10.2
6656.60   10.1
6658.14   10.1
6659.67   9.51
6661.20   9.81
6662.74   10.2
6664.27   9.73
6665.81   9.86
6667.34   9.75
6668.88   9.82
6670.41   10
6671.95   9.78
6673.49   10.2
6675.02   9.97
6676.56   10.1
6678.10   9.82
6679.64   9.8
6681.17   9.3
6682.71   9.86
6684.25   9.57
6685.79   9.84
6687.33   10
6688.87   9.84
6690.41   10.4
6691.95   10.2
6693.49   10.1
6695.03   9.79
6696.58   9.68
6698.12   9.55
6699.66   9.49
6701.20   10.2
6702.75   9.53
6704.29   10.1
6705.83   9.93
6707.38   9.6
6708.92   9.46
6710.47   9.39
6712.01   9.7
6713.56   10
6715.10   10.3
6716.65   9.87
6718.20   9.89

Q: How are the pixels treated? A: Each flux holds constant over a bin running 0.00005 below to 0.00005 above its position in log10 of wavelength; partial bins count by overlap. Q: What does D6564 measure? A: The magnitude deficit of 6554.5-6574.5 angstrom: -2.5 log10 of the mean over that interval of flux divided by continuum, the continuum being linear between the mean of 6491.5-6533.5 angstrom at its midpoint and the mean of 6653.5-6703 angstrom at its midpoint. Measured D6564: 0.13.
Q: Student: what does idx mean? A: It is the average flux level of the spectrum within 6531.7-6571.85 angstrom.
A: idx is 9.59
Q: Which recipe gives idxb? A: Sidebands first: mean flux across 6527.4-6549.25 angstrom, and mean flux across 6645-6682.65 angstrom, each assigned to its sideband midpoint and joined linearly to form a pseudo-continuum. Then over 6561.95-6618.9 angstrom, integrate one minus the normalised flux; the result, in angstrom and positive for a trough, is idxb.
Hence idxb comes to 2.6 angstrom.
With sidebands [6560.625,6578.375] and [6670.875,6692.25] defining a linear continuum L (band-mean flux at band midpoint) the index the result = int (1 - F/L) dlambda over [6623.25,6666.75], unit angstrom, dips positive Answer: -2.3 angstrom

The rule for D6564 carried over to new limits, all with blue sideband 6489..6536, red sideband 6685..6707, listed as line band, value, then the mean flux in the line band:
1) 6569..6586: 0.01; 9.94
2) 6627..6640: -0.02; 10.2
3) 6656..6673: 0.01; 9.88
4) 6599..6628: -0.01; 10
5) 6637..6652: -0.01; 10.1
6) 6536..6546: -0.01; 10.2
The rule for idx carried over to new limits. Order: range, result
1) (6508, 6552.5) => 10.2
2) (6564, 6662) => 9.87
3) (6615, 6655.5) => 10.1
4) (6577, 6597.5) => 10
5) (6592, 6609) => 9.97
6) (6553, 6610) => 9.63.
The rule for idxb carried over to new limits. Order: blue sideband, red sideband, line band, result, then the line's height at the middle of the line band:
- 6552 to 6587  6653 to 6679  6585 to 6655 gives -2.57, 9.7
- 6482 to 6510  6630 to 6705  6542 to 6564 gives 0.24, 10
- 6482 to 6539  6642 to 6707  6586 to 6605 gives 0.07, 10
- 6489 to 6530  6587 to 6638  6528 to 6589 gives 1.71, 10.1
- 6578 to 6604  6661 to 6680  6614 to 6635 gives -0.33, 9.98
